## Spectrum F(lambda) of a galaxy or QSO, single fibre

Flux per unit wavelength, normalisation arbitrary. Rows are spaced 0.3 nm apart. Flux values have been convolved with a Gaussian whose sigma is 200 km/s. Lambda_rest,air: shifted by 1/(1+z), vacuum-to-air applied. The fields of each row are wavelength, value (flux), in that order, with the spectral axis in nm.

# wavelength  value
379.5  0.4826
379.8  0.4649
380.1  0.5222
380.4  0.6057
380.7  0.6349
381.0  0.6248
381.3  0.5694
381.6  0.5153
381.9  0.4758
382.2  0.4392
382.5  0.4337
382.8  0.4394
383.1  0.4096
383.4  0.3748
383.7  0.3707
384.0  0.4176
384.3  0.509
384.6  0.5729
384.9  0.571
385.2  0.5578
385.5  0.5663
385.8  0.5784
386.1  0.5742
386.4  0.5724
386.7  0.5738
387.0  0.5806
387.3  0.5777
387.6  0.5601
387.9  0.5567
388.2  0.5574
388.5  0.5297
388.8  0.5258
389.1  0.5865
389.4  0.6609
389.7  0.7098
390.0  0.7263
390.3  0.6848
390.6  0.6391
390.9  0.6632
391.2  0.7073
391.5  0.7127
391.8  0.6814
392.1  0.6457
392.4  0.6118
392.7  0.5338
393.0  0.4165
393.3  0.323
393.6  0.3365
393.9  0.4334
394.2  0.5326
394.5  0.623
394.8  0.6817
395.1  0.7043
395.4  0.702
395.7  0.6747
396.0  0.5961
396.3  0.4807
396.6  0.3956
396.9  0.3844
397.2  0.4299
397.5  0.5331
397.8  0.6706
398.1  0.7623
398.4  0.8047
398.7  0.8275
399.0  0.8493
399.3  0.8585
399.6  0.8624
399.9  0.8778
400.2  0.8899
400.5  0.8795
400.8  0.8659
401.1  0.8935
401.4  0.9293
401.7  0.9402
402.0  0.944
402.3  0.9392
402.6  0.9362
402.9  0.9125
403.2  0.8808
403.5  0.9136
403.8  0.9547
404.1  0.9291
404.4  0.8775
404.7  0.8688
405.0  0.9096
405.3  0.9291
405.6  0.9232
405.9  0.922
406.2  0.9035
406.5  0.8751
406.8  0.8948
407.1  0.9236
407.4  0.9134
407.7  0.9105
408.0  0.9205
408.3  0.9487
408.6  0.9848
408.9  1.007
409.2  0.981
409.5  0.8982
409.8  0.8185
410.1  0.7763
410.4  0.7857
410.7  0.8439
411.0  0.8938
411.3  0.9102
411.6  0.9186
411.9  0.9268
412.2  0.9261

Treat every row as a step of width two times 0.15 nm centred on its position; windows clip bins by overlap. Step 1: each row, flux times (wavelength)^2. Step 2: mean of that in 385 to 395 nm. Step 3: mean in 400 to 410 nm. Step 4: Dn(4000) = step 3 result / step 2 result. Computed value 1.7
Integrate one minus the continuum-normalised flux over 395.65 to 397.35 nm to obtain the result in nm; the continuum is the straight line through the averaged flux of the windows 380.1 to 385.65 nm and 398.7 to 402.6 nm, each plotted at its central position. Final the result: 0.674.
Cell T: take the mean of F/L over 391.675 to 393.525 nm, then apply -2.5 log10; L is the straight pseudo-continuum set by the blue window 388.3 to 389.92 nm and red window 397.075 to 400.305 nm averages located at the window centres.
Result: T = 0.249 mag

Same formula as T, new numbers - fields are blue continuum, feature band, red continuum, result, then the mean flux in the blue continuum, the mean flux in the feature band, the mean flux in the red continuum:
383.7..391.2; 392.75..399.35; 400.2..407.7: 0.279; 0.584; 0.587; 0.91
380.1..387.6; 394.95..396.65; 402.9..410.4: 0.197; 0.523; 0.604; 0.909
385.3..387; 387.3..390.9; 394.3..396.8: -0.056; 0.573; 0.613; 0.601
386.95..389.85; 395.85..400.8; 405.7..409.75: 0.098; 0.585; 0.699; 0.927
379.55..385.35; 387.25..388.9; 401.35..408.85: 0.101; 0.5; 0.55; 0.92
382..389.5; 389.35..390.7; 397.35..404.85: -0.117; 0.523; 0.688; 0.864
